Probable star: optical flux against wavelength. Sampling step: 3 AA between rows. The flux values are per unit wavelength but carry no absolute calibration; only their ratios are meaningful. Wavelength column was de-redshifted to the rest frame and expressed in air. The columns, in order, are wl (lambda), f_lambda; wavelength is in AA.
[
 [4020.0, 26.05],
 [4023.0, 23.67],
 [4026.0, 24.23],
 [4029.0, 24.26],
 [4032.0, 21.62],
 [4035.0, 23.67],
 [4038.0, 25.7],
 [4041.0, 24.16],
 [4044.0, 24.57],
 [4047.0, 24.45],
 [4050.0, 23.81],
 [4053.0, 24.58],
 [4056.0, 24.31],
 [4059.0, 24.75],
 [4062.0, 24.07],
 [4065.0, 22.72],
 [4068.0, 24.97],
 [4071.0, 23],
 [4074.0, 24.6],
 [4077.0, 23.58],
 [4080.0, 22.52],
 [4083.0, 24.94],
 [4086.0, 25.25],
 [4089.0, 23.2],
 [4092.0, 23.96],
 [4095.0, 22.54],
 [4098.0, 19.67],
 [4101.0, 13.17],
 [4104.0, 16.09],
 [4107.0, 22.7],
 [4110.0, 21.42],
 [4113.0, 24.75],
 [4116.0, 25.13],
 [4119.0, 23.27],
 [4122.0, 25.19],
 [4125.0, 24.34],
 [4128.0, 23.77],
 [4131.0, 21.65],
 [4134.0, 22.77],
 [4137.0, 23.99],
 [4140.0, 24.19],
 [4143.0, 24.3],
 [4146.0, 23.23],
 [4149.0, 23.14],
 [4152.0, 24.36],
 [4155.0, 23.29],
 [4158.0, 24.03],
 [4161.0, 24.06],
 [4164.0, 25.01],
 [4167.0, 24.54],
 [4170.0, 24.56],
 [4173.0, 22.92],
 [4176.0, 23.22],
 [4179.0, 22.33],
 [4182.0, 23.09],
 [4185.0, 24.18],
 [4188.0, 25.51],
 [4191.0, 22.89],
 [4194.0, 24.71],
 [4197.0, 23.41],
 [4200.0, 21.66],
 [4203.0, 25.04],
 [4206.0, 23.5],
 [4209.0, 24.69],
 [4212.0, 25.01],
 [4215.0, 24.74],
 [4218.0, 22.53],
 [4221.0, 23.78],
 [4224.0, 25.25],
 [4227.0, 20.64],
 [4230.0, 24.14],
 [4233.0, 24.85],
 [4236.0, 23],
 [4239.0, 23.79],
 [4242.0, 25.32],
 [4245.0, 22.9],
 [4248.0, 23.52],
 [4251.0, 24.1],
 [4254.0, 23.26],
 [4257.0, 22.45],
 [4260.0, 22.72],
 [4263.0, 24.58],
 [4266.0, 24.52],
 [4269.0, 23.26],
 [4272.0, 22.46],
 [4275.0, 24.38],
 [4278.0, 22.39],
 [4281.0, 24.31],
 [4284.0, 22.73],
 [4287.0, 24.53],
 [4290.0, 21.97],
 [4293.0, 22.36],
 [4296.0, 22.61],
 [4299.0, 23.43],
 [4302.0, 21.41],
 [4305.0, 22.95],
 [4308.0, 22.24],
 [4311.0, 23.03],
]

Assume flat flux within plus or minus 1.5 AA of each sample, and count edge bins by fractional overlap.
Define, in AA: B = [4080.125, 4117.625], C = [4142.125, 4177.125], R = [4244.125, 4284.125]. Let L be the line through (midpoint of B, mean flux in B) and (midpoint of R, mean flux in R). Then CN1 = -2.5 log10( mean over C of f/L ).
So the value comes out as -0.07 mag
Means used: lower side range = 21.9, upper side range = 23.4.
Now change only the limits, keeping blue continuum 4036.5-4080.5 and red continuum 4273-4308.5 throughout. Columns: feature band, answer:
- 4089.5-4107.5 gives 0.21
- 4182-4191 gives -0.03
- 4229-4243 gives -0.04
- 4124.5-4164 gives 0.00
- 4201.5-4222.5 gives -0.04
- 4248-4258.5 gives -0.01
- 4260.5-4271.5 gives -0.04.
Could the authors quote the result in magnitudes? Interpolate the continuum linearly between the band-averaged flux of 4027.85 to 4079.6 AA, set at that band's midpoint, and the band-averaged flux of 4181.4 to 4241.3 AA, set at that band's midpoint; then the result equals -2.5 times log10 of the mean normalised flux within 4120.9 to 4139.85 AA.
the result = 0.01 mag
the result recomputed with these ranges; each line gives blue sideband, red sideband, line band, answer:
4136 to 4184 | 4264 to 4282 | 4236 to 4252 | -0.010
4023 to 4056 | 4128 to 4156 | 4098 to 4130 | 0.084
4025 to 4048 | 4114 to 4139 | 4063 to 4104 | 0.072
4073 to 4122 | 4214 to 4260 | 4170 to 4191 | -0.022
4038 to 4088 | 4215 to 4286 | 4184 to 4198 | -0.019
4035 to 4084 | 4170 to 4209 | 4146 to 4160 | 0.005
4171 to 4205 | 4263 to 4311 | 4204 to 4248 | -0.023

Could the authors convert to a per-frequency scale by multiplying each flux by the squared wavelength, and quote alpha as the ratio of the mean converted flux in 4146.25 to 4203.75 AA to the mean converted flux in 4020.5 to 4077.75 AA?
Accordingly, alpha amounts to 1.05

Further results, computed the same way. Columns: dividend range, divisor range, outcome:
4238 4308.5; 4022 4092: 1.07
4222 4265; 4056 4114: 1.13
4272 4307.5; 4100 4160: 1.08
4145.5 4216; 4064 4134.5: 1.09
